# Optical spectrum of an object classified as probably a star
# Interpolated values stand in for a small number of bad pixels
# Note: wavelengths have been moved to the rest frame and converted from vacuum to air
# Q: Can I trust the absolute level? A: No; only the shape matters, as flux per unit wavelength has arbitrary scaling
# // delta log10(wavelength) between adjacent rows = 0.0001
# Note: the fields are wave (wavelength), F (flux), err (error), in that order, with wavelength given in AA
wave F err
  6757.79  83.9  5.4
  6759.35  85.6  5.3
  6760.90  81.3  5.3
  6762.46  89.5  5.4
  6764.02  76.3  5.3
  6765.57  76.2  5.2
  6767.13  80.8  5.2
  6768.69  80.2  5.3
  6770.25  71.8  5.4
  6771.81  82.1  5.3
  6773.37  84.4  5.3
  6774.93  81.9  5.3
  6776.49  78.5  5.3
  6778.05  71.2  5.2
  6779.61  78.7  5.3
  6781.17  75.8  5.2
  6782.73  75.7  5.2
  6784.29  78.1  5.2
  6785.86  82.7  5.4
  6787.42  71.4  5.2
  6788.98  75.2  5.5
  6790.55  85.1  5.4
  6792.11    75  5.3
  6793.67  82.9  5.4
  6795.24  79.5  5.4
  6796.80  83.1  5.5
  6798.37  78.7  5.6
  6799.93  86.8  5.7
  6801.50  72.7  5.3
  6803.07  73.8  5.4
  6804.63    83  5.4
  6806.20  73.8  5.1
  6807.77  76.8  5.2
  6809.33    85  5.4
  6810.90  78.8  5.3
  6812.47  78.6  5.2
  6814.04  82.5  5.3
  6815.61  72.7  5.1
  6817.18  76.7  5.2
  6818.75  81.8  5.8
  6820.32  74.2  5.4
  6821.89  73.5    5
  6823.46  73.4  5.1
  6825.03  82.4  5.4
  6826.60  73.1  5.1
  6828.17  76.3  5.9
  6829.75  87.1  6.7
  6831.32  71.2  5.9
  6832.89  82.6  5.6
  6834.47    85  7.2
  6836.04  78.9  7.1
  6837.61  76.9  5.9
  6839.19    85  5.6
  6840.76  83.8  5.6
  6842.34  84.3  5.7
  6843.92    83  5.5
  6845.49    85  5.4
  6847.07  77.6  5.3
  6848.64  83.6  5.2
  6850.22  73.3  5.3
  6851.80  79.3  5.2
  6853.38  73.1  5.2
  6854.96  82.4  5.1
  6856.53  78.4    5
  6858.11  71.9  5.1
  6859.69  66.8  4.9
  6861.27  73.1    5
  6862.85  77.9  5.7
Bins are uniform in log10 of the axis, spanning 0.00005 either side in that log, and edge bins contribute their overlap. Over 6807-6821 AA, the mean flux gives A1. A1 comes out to 78.6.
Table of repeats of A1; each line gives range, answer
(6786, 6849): 79.3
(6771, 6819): 78.8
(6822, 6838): 78.5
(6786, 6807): 78.7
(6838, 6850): 82.5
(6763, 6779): 78.5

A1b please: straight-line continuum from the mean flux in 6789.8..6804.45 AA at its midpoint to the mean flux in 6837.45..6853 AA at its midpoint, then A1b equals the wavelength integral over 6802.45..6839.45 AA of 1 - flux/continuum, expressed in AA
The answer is 0.97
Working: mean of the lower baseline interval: 79.9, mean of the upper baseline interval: 81.1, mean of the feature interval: 78.4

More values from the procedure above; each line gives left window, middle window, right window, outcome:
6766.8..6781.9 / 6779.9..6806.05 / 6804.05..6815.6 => 0.09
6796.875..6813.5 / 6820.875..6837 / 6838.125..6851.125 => 0.48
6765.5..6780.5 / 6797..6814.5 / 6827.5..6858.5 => 0.02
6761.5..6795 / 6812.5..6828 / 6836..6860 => 0.44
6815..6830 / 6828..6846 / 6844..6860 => -1.04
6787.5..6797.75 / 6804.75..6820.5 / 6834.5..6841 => 0.38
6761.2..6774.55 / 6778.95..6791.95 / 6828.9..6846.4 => 0.48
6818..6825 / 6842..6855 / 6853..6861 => -0.85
